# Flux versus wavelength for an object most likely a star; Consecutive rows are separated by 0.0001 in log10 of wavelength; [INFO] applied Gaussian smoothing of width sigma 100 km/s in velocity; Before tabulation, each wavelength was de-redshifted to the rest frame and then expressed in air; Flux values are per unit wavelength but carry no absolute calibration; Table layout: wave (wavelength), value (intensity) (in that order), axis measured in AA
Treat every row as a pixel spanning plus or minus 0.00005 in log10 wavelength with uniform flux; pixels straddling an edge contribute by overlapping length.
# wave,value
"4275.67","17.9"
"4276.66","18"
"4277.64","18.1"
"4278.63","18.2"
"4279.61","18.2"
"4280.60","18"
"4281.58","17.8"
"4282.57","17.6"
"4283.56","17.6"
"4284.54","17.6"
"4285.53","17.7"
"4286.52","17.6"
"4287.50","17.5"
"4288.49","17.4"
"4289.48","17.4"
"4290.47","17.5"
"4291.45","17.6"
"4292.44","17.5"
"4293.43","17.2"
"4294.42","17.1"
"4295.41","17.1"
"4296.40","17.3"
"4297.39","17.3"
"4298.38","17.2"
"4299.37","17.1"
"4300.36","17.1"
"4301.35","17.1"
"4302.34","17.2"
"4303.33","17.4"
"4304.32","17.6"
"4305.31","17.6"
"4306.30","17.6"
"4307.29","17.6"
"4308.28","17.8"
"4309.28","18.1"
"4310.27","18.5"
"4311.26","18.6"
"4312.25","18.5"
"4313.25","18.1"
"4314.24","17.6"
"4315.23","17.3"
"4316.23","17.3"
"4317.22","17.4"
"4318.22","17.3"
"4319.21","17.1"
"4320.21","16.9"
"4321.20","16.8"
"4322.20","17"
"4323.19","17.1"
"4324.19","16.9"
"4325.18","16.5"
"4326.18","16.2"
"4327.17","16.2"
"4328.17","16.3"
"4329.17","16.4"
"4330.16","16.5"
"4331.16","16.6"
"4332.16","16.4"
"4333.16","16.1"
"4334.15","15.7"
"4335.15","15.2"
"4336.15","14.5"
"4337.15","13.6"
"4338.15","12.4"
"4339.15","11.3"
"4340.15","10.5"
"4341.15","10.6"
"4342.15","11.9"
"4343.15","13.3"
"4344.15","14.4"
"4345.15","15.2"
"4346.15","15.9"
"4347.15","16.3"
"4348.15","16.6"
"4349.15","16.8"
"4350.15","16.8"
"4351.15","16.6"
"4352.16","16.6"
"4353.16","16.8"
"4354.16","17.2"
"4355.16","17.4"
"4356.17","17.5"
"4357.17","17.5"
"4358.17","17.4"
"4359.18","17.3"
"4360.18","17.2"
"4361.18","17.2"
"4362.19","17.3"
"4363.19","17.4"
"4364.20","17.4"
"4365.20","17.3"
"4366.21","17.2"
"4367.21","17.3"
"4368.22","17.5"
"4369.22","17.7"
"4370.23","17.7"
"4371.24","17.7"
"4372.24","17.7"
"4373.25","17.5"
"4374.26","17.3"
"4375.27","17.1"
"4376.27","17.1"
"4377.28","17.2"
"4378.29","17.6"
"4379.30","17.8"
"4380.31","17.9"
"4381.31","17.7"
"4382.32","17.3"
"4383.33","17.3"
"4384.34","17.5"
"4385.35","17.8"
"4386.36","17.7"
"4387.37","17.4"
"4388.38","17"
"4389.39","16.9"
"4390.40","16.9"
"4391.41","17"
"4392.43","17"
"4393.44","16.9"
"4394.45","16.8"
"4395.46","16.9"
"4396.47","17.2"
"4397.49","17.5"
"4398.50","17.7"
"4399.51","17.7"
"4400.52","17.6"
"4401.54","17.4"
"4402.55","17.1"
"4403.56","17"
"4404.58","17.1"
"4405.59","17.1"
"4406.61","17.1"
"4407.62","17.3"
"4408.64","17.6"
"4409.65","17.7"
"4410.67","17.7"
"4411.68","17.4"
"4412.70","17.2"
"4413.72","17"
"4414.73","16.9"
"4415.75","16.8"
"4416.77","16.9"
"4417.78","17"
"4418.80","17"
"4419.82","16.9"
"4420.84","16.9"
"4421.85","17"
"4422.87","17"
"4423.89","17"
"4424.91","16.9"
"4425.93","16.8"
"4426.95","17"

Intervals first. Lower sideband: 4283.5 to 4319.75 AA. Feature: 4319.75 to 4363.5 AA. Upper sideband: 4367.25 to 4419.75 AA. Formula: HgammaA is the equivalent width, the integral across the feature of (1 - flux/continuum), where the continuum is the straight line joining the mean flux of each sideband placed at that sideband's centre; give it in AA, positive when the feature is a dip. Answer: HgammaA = 4.0 AA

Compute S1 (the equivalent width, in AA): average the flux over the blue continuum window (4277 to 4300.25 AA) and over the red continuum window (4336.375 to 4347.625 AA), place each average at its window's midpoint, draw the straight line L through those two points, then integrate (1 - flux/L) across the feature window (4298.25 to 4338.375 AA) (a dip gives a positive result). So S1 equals -4.6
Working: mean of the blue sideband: 17.5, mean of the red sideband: 13.2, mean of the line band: 16.9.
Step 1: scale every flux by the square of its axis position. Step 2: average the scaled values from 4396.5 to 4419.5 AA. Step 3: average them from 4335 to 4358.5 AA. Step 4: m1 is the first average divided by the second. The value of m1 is 1.18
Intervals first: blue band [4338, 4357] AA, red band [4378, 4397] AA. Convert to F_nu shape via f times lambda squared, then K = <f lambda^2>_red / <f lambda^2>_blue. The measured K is 1.2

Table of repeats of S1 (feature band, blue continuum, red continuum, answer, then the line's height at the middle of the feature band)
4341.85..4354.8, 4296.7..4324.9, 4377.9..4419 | 1.2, 17.4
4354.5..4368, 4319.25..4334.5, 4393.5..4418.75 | -0.4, 16.8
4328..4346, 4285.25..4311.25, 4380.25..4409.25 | 3.2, 17.4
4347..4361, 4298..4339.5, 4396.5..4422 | -0.1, 16.9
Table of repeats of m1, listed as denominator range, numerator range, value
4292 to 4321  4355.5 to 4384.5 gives 1.03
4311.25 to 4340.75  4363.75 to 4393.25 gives 1.11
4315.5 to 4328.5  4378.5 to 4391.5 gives 1.06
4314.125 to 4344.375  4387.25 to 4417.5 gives 1.15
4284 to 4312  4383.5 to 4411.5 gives 1.03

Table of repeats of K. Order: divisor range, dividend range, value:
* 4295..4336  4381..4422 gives 1.05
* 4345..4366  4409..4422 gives 1.04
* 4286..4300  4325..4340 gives 0.89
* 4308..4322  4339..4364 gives 0.91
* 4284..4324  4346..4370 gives 1.01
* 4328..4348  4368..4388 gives 1.23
